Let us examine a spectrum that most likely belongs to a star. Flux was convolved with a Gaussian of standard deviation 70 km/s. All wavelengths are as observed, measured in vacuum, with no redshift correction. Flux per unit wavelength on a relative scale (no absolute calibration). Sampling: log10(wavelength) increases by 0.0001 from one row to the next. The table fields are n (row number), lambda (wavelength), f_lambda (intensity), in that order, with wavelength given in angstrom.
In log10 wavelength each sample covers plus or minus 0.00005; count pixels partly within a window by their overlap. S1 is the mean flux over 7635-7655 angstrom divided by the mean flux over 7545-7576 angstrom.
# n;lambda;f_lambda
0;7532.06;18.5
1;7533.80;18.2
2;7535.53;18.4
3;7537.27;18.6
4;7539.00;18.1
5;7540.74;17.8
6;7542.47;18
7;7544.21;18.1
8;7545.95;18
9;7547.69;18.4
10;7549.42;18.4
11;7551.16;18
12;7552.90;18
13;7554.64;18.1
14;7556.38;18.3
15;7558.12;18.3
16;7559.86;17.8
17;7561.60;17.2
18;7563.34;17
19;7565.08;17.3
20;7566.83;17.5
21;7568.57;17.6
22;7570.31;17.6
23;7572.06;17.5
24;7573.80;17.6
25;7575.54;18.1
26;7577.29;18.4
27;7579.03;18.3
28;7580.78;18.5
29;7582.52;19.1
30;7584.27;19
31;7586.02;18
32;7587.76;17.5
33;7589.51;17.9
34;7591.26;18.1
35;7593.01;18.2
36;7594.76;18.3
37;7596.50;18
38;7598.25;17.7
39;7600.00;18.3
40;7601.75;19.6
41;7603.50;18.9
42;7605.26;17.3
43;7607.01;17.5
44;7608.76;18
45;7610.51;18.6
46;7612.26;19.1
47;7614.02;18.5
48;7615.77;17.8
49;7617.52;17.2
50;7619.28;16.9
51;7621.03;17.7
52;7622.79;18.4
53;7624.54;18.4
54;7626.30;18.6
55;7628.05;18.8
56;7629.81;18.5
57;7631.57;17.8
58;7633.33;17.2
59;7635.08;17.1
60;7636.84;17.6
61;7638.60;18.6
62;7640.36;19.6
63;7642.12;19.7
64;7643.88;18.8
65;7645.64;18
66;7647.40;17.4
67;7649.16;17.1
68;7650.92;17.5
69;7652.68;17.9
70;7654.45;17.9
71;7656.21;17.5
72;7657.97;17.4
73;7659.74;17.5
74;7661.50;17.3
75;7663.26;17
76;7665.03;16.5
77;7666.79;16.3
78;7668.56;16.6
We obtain 1.02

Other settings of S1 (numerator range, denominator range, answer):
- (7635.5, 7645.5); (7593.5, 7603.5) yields 1.01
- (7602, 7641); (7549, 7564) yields 1.01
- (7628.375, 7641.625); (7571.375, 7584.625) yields 0.99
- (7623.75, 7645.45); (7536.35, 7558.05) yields 1.01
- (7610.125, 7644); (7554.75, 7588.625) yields 1.02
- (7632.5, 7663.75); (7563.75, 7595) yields 0.99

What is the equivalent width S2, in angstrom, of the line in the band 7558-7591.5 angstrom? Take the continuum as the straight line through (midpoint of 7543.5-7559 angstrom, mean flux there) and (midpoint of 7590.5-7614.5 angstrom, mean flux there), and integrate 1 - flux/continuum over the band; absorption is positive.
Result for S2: 0.6 angstrom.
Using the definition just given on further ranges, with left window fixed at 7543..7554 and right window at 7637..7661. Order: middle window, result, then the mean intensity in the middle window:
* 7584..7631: -0.2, 18.2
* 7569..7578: 0.1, 17.8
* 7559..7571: 0.5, 17.4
